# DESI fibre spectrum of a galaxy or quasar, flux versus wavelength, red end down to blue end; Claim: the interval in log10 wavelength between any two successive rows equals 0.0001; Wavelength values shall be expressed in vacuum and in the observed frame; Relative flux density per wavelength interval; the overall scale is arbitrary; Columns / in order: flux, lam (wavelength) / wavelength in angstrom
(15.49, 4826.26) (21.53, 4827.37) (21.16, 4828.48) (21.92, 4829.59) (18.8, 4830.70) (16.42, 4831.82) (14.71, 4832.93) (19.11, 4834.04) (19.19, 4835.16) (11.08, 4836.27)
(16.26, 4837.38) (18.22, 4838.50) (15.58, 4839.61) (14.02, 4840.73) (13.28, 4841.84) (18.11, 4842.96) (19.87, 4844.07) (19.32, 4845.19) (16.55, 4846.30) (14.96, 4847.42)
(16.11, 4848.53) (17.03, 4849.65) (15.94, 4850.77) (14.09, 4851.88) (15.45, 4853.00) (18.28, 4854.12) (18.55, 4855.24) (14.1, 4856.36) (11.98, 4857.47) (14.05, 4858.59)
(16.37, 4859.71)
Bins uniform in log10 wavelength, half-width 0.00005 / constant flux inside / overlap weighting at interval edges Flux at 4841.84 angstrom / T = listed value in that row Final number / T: 13.28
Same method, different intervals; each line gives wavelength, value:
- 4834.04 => 19.11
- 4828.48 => 21.16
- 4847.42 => 14.96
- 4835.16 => 19.19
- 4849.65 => 17.03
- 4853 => 15.45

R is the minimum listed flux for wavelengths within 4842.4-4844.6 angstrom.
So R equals 18.11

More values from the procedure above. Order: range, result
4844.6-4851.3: 14.96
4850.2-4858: 11.98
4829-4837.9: 11.08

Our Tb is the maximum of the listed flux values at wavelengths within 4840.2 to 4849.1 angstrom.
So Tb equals 19.87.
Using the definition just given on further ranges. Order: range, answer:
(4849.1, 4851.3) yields 17.03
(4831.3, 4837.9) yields 19.19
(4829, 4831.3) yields 21.92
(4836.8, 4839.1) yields 18.22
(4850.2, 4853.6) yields 15.94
